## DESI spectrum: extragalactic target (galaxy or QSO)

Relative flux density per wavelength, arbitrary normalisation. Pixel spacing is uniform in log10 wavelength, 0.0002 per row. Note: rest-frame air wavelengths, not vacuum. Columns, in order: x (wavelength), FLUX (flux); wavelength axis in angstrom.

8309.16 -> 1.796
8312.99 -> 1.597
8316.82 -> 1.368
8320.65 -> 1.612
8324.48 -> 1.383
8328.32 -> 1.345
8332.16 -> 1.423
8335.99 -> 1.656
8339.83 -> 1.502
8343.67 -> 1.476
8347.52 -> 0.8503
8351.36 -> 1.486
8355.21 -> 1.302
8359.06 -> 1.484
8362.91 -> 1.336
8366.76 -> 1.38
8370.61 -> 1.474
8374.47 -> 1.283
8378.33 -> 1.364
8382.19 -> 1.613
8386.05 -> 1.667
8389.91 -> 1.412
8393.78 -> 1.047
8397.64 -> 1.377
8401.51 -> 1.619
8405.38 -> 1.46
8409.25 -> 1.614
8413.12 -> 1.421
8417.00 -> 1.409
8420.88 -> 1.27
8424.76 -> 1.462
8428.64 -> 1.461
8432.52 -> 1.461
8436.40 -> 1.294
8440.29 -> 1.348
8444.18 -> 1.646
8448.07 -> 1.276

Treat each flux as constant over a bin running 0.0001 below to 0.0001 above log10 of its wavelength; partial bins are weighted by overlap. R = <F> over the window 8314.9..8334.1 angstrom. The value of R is 1.43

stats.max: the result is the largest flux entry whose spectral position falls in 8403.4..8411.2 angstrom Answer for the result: 1.614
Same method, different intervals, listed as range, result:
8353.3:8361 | 1.484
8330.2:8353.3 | 1.656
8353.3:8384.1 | 1.613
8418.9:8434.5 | 1.462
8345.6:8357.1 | 1.486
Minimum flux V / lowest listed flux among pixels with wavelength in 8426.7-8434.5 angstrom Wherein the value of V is 1.461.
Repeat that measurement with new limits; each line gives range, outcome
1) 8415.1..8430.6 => 1.27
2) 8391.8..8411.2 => 1.047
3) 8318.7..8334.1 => 1.345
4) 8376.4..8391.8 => 1.364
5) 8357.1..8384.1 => 1.283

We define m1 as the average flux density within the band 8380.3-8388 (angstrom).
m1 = 1.64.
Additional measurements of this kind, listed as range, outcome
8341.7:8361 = 1.32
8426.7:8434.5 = 1.46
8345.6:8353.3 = 1.17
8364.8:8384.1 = 1.42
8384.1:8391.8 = 1.54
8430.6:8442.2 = 1.37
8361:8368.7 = 1.36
